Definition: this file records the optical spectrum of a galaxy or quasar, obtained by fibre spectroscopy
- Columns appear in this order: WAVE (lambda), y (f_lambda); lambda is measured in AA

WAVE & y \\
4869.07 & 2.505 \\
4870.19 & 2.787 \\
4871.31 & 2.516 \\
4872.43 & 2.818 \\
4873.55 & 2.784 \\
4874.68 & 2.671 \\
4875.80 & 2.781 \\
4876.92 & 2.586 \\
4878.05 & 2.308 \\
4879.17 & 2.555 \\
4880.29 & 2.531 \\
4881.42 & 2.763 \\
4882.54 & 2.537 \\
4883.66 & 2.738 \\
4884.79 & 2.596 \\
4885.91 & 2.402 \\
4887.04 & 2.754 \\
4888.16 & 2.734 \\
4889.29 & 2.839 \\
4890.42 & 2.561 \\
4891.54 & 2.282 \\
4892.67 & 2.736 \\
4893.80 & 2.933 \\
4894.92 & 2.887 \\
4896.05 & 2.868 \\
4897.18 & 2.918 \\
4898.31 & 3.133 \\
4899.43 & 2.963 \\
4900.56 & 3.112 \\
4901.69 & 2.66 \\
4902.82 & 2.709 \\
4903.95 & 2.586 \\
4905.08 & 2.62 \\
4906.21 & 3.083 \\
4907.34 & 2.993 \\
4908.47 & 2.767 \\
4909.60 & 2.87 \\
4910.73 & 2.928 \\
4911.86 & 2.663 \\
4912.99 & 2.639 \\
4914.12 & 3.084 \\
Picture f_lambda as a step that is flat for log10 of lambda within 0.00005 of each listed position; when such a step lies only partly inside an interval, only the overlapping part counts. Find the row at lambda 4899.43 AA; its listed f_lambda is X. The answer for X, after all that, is 2.963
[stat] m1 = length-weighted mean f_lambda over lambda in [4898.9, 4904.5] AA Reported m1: 2.8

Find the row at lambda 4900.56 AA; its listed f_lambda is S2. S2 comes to 3.112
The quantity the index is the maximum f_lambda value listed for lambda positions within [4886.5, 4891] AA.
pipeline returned 2.839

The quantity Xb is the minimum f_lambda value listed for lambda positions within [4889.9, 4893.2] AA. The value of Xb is 2.282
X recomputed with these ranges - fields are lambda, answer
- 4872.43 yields 2.818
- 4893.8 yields 2.933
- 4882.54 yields 2.537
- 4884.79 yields 2.596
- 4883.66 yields 2.738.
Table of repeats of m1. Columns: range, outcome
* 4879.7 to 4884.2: 2.64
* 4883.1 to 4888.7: 2.65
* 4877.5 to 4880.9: 2.47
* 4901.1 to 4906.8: 2.73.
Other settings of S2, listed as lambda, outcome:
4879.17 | 2.555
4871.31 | 2.516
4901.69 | 2.66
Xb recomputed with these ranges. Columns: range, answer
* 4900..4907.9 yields 2.586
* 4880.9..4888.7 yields 2.402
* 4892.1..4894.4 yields 2.736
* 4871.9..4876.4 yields 2.671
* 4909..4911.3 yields 2.87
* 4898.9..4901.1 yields 2.963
